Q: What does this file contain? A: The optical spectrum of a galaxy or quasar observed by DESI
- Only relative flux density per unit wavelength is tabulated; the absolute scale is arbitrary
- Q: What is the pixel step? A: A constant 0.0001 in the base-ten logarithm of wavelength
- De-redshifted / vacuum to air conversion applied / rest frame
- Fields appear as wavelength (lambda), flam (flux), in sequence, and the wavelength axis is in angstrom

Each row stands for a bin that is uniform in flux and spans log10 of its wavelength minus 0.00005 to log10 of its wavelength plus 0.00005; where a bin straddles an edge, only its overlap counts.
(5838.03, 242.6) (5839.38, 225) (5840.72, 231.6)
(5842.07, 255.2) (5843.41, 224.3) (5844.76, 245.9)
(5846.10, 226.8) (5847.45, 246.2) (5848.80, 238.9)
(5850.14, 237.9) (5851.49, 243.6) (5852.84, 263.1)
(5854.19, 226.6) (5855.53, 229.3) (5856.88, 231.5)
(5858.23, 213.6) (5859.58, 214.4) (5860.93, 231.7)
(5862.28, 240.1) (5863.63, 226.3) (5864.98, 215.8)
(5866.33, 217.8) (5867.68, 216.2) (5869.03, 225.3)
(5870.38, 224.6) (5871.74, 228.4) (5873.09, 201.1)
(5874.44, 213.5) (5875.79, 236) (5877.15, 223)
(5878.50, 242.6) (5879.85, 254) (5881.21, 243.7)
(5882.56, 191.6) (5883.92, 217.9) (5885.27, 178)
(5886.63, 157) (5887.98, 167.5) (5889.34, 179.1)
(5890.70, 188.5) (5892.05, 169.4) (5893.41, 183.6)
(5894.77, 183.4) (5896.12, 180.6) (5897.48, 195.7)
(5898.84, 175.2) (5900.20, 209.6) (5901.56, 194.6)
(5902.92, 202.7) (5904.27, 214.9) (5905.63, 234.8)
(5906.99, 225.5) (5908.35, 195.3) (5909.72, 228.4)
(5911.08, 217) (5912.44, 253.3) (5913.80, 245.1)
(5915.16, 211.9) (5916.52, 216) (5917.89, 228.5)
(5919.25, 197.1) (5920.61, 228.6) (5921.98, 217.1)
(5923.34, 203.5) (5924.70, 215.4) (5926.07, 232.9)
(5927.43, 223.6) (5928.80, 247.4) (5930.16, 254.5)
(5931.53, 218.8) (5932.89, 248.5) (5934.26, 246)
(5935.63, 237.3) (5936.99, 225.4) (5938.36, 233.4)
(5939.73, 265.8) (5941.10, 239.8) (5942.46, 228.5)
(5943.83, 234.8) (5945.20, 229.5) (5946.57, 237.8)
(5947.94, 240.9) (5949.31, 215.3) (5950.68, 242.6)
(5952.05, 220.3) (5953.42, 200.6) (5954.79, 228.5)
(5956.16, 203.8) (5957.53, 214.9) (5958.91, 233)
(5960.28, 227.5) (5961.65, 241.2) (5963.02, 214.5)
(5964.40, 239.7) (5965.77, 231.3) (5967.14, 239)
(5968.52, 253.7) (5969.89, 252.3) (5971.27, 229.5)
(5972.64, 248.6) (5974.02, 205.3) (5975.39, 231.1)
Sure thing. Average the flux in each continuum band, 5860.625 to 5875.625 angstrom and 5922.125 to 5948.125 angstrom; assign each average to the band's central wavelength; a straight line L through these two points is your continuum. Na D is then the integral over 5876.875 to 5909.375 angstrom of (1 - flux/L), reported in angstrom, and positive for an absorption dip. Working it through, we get 3.78 angstrom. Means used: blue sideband 222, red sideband 235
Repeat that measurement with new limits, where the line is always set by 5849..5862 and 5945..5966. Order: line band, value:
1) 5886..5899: 2.9 angstrom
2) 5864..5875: 0.7 angstrom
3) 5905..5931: 0.4 angstrom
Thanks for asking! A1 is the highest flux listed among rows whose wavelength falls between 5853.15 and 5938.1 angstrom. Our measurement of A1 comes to 254.5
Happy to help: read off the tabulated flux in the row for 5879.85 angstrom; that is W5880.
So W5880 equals 254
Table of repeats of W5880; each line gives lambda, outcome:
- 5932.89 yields 248.5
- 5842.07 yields 255.2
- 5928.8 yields 247.4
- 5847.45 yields 246.2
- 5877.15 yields 223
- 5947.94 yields 240.9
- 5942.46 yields 228.5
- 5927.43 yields 223.6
